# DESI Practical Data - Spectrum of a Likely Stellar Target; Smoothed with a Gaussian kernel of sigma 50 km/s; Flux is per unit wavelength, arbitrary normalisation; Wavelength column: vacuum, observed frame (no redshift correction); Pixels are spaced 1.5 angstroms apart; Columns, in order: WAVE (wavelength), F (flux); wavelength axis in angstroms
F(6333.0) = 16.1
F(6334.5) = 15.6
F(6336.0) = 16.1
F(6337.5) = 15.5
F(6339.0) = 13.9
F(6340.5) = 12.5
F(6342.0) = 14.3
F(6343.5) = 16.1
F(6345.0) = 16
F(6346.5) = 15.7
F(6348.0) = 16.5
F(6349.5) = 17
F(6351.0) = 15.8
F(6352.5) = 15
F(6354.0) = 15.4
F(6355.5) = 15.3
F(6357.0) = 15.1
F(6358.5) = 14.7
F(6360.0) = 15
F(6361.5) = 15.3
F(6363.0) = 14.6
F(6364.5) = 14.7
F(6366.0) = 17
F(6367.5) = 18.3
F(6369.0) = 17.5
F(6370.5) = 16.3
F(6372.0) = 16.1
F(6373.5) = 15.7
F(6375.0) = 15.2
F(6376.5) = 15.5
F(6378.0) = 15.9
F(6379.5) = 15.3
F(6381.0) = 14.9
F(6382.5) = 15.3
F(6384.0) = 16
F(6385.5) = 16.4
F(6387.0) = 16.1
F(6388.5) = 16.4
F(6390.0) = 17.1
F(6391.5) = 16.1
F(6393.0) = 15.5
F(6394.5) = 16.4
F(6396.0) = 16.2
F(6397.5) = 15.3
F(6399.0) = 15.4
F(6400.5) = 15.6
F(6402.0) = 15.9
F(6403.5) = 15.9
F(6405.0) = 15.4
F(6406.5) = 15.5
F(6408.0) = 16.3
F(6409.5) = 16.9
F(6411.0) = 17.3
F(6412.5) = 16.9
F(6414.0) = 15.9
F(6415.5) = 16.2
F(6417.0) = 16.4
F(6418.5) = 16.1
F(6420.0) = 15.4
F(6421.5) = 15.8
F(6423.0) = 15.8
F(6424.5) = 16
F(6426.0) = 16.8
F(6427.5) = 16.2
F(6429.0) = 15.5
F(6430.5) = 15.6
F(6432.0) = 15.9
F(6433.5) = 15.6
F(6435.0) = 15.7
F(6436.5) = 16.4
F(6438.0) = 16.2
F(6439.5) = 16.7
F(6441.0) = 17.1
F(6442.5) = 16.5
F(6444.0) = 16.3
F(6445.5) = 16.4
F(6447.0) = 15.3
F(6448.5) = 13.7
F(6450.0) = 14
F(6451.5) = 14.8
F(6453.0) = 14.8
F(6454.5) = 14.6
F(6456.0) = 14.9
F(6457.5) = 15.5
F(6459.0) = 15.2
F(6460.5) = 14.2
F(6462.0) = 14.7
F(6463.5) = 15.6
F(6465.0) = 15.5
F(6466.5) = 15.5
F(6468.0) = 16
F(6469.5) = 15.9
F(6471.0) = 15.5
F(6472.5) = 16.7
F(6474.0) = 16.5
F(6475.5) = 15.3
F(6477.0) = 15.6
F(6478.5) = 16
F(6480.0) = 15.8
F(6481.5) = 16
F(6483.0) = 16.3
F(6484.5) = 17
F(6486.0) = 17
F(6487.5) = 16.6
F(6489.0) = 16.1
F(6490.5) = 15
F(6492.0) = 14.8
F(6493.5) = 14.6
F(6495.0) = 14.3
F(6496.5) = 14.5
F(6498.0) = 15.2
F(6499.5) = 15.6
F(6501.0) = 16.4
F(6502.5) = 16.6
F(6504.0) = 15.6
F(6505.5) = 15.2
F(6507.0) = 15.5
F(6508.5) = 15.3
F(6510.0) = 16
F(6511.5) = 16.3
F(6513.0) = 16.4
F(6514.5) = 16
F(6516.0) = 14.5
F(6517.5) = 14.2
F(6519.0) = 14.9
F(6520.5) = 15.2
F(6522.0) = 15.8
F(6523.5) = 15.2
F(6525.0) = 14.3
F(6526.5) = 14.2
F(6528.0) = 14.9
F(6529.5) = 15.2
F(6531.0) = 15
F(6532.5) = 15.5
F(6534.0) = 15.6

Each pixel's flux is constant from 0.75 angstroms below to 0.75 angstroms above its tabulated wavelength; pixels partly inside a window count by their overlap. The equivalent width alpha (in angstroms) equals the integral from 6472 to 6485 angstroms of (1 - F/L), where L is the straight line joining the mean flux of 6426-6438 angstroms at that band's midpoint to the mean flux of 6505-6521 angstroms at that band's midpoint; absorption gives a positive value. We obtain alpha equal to -0.4 angstroms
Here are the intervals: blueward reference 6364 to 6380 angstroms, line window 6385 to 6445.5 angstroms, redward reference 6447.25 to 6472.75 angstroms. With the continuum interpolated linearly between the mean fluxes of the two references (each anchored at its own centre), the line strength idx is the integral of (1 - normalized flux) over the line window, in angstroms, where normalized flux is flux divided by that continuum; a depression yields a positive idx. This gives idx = -1.9 angstroms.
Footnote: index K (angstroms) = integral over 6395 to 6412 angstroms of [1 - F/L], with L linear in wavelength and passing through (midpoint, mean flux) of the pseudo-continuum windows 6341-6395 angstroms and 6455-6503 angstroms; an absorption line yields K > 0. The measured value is -0.3 angstroms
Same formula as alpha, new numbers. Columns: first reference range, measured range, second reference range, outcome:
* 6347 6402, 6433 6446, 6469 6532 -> -0.5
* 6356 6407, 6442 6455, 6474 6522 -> 0.5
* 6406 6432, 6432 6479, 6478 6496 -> 1.1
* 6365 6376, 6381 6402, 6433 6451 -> 0.5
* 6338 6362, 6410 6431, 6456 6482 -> -1.0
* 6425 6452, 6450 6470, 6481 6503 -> 0.8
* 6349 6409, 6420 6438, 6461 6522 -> -0.2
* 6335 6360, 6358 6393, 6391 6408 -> -0.8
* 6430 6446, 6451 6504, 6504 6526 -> 0.7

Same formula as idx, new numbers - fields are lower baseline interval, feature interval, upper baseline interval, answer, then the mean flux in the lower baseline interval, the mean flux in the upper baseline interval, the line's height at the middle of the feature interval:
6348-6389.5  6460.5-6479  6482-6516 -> 0.08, 15.8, 15.7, 15.7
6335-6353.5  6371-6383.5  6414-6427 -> 0.12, 15.4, 16.1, 15.7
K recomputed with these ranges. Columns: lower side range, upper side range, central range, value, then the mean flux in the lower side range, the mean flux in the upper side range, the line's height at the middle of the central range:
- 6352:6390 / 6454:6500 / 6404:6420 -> -0.6 angstroms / 15.8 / 15.6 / 15.7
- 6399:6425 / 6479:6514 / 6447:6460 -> 1.0 angstroms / 16.1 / 15.7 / 15.9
